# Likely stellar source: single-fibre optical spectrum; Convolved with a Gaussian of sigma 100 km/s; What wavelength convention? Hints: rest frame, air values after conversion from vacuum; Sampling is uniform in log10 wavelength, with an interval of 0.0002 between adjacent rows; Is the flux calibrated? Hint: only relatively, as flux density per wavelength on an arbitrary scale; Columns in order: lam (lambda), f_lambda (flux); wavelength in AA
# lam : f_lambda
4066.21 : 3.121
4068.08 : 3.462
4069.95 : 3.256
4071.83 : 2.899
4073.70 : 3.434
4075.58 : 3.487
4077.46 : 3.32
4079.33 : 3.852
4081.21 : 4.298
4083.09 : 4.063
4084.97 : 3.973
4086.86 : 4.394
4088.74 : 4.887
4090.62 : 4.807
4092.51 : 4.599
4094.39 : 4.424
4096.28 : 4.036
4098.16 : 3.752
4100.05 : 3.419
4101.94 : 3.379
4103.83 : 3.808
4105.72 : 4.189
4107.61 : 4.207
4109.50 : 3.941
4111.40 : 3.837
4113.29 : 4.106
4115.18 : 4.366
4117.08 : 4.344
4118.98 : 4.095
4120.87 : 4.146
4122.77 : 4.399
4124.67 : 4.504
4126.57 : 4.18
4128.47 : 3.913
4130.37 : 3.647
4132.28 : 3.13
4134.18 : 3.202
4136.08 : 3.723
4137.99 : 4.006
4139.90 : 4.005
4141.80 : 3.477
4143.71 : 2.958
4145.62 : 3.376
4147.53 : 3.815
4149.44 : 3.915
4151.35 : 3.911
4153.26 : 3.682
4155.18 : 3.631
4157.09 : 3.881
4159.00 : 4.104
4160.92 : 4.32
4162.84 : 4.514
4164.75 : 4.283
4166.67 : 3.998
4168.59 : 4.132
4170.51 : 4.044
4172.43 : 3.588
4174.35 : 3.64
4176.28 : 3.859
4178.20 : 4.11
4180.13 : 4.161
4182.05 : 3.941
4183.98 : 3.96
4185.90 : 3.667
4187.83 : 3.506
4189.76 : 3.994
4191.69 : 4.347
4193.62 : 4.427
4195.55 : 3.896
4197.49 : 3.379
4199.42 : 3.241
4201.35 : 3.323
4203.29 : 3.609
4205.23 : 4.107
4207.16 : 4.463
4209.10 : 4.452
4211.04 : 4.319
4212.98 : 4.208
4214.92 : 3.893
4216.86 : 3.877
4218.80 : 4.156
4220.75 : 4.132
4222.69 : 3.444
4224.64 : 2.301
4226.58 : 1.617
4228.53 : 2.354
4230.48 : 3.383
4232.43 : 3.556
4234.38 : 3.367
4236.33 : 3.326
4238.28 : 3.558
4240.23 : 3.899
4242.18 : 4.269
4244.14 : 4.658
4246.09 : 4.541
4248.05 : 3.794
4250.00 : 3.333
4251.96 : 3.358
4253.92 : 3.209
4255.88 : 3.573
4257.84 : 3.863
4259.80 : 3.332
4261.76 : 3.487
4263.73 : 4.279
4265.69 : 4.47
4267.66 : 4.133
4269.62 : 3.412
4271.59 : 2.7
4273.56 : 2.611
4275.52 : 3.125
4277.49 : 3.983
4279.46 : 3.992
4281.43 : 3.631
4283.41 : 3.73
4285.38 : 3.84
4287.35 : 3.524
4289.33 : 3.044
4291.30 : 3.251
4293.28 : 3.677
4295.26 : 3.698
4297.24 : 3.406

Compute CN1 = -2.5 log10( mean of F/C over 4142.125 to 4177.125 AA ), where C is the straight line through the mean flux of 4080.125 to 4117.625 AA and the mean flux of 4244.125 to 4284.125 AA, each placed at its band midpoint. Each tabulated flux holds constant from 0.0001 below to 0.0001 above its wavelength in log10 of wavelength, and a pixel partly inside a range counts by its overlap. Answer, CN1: 0.027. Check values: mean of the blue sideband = 4.14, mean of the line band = 3.86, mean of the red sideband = 3.65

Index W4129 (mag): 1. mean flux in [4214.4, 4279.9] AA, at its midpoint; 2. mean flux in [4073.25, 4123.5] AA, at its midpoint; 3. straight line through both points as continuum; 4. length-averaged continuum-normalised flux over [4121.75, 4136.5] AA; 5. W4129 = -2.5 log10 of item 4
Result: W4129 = 0.03 mag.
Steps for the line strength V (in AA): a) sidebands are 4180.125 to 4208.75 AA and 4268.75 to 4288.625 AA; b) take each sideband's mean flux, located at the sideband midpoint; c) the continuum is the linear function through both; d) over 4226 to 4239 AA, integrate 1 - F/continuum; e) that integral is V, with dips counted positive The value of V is 2.20 AA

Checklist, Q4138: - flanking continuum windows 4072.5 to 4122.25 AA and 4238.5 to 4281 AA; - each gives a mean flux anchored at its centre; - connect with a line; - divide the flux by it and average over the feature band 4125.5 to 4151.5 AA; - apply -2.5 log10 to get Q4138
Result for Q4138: 0.09 mag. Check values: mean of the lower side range 4.04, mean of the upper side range 3.71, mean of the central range 3.66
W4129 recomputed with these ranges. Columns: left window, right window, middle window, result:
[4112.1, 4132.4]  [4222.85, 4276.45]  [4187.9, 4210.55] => -0.06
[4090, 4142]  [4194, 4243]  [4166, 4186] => -0.05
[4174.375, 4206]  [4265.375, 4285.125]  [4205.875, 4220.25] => -0.12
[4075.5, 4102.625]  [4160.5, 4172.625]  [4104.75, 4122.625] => -0.01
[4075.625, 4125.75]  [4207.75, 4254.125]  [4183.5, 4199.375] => -0.02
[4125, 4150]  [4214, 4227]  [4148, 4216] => -0.12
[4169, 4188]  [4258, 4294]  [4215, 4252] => 0.05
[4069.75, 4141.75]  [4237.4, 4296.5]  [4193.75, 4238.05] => 0.05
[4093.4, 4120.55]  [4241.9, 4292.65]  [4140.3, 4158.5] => 0.07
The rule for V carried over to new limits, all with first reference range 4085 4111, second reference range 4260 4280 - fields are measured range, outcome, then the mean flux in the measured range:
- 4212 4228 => 1.4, 3.42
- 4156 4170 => -0.9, 4.17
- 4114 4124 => -0.5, 4.27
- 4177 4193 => -0.5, 3.97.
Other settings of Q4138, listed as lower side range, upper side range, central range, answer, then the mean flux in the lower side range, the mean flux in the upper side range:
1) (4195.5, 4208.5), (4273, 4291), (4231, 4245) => -0.046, 3.72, 3.51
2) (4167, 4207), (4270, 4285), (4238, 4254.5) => -0.089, 3.86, 3.41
